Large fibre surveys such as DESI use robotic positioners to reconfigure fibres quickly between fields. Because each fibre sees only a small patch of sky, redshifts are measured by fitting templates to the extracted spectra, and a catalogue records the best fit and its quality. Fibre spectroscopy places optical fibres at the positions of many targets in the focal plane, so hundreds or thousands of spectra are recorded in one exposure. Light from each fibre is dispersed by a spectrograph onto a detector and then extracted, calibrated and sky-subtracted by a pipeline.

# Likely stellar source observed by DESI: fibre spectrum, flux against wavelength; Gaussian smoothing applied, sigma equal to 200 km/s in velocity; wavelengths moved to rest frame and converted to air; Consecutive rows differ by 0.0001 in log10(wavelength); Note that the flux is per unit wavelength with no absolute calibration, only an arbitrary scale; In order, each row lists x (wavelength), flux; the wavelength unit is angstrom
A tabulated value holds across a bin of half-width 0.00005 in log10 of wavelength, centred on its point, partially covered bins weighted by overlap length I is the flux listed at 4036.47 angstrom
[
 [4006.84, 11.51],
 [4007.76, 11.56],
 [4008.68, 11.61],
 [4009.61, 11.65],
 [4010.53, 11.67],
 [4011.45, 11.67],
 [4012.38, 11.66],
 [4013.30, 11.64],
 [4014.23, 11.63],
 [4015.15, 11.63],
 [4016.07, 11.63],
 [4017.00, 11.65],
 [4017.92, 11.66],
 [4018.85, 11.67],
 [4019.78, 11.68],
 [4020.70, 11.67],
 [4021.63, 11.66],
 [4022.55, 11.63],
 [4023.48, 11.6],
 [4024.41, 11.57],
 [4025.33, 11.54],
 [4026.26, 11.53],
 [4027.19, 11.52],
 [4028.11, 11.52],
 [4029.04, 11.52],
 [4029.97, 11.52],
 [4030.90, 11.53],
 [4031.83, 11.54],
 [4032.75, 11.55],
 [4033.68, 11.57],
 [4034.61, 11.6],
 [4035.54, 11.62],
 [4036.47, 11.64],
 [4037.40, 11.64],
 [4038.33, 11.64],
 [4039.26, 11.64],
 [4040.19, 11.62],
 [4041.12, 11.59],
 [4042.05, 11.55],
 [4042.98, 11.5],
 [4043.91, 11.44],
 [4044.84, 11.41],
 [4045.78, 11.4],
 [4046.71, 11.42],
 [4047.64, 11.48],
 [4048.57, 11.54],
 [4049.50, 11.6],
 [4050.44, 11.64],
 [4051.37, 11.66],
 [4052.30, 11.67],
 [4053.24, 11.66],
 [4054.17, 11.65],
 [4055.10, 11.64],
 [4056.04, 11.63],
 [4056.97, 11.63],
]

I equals 11.64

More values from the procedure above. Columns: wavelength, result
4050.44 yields 11.64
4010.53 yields 11.67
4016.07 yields 11.63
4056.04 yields 11.63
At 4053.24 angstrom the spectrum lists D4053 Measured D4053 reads 11.66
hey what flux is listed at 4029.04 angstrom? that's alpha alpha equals 11.52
